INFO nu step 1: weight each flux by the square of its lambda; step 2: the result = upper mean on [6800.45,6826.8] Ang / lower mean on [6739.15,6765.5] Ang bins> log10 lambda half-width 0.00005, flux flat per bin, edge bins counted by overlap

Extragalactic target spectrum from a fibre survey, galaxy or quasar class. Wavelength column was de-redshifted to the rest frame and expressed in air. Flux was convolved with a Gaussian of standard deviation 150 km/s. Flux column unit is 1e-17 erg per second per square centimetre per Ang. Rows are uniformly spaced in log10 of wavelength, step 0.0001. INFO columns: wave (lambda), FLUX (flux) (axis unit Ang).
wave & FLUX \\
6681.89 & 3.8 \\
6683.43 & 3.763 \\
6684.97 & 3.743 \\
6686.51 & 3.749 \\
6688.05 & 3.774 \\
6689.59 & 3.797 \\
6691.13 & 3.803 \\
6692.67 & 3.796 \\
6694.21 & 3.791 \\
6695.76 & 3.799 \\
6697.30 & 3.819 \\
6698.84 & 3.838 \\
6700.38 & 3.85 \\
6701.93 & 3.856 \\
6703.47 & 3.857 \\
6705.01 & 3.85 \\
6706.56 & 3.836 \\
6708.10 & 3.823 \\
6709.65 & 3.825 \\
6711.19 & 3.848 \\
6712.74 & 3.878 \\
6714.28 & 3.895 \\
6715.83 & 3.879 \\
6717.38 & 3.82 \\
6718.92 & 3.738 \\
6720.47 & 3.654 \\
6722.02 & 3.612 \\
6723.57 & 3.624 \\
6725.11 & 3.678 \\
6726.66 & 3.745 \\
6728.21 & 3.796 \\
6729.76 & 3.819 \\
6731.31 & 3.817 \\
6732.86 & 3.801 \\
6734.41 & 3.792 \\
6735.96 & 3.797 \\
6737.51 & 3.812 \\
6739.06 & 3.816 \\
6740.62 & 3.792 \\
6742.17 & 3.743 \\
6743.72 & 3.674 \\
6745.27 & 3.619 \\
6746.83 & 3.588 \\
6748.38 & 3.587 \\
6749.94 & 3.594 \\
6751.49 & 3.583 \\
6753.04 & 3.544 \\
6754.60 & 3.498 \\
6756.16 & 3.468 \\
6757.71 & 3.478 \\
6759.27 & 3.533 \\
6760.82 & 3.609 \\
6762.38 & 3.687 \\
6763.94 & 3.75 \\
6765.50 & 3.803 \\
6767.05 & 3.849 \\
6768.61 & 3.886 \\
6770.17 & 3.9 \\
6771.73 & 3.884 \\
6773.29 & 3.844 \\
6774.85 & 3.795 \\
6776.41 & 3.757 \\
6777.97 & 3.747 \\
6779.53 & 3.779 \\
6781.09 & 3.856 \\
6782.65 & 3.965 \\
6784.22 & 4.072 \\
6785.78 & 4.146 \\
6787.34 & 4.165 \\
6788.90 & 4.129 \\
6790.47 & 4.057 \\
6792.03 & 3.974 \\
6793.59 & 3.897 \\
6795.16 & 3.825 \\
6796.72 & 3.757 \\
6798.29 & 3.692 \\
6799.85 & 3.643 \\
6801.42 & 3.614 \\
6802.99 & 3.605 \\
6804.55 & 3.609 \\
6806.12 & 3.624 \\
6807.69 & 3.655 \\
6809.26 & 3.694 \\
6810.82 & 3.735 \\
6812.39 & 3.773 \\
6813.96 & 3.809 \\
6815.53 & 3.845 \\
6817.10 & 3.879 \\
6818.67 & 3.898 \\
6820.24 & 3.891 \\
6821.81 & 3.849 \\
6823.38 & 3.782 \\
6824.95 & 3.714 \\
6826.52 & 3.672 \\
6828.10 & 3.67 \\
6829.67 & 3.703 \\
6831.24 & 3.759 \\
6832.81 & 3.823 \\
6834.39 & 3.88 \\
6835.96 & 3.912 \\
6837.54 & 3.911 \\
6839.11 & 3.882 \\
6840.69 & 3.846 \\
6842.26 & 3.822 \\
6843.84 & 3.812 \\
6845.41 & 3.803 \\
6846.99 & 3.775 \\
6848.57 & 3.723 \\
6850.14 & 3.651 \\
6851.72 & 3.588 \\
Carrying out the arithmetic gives 1.1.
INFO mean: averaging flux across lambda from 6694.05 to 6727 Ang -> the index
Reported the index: 3.8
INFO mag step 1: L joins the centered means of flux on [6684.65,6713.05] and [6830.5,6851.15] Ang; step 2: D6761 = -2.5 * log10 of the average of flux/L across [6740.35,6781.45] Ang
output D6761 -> 0.03 mag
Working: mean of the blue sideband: 3.82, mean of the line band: 3.7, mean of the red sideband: 3.81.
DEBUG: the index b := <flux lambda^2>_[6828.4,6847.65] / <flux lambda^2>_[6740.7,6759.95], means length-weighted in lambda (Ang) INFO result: 1.10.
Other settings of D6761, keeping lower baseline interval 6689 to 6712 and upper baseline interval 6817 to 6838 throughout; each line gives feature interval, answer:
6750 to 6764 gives 0.074 mag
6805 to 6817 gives 0.020 mag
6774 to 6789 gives -0.034 mag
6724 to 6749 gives 0.022 mag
